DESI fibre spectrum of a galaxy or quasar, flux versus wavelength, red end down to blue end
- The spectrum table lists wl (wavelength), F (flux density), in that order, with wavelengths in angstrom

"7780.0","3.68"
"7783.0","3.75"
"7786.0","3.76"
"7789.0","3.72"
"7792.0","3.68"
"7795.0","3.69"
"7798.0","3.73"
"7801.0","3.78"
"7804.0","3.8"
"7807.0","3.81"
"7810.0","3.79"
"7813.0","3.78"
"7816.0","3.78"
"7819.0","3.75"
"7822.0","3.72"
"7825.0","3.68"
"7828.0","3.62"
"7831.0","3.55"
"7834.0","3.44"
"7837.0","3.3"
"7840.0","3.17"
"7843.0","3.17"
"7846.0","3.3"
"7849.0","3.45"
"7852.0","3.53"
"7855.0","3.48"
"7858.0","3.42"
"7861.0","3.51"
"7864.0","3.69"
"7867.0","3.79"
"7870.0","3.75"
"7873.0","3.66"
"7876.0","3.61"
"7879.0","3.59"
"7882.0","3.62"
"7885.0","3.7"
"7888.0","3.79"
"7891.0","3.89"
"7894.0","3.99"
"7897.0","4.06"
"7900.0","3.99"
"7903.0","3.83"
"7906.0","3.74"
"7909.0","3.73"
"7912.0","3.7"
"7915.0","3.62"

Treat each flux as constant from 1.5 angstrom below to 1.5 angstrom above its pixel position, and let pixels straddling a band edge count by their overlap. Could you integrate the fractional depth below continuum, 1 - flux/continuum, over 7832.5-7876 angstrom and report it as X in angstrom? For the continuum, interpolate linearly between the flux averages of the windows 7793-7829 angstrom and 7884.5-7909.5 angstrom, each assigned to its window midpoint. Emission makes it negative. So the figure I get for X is 3.7 angstrom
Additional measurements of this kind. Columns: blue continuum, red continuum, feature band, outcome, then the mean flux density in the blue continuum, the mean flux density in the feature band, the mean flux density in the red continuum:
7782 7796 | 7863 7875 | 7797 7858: 2.3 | 3.72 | 3.58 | 3.72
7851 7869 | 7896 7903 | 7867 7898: 0.4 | 3.58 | 3.76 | 3.98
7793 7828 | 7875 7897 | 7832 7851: 2.2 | 3.75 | 3.32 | 3.77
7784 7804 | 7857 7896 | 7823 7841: 1.2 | 3.73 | 3.48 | 3.7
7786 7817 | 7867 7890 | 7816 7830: 0.1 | 3.76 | 3.7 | 3.69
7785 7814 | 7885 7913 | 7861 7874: 0.4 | 3.75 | 3.7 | 3.85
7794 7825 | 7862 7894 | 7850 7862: 0.8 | 3.76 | 3.48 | 3.72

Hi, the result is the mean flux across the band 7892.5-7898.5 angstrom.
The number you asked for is 4.02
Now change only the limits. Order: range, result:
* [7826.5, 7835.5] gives 3.54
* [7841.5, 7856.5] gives 3.39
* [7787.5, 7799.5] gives 3.7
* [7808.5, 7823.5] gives 3.76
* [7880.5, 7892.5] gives 3.75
